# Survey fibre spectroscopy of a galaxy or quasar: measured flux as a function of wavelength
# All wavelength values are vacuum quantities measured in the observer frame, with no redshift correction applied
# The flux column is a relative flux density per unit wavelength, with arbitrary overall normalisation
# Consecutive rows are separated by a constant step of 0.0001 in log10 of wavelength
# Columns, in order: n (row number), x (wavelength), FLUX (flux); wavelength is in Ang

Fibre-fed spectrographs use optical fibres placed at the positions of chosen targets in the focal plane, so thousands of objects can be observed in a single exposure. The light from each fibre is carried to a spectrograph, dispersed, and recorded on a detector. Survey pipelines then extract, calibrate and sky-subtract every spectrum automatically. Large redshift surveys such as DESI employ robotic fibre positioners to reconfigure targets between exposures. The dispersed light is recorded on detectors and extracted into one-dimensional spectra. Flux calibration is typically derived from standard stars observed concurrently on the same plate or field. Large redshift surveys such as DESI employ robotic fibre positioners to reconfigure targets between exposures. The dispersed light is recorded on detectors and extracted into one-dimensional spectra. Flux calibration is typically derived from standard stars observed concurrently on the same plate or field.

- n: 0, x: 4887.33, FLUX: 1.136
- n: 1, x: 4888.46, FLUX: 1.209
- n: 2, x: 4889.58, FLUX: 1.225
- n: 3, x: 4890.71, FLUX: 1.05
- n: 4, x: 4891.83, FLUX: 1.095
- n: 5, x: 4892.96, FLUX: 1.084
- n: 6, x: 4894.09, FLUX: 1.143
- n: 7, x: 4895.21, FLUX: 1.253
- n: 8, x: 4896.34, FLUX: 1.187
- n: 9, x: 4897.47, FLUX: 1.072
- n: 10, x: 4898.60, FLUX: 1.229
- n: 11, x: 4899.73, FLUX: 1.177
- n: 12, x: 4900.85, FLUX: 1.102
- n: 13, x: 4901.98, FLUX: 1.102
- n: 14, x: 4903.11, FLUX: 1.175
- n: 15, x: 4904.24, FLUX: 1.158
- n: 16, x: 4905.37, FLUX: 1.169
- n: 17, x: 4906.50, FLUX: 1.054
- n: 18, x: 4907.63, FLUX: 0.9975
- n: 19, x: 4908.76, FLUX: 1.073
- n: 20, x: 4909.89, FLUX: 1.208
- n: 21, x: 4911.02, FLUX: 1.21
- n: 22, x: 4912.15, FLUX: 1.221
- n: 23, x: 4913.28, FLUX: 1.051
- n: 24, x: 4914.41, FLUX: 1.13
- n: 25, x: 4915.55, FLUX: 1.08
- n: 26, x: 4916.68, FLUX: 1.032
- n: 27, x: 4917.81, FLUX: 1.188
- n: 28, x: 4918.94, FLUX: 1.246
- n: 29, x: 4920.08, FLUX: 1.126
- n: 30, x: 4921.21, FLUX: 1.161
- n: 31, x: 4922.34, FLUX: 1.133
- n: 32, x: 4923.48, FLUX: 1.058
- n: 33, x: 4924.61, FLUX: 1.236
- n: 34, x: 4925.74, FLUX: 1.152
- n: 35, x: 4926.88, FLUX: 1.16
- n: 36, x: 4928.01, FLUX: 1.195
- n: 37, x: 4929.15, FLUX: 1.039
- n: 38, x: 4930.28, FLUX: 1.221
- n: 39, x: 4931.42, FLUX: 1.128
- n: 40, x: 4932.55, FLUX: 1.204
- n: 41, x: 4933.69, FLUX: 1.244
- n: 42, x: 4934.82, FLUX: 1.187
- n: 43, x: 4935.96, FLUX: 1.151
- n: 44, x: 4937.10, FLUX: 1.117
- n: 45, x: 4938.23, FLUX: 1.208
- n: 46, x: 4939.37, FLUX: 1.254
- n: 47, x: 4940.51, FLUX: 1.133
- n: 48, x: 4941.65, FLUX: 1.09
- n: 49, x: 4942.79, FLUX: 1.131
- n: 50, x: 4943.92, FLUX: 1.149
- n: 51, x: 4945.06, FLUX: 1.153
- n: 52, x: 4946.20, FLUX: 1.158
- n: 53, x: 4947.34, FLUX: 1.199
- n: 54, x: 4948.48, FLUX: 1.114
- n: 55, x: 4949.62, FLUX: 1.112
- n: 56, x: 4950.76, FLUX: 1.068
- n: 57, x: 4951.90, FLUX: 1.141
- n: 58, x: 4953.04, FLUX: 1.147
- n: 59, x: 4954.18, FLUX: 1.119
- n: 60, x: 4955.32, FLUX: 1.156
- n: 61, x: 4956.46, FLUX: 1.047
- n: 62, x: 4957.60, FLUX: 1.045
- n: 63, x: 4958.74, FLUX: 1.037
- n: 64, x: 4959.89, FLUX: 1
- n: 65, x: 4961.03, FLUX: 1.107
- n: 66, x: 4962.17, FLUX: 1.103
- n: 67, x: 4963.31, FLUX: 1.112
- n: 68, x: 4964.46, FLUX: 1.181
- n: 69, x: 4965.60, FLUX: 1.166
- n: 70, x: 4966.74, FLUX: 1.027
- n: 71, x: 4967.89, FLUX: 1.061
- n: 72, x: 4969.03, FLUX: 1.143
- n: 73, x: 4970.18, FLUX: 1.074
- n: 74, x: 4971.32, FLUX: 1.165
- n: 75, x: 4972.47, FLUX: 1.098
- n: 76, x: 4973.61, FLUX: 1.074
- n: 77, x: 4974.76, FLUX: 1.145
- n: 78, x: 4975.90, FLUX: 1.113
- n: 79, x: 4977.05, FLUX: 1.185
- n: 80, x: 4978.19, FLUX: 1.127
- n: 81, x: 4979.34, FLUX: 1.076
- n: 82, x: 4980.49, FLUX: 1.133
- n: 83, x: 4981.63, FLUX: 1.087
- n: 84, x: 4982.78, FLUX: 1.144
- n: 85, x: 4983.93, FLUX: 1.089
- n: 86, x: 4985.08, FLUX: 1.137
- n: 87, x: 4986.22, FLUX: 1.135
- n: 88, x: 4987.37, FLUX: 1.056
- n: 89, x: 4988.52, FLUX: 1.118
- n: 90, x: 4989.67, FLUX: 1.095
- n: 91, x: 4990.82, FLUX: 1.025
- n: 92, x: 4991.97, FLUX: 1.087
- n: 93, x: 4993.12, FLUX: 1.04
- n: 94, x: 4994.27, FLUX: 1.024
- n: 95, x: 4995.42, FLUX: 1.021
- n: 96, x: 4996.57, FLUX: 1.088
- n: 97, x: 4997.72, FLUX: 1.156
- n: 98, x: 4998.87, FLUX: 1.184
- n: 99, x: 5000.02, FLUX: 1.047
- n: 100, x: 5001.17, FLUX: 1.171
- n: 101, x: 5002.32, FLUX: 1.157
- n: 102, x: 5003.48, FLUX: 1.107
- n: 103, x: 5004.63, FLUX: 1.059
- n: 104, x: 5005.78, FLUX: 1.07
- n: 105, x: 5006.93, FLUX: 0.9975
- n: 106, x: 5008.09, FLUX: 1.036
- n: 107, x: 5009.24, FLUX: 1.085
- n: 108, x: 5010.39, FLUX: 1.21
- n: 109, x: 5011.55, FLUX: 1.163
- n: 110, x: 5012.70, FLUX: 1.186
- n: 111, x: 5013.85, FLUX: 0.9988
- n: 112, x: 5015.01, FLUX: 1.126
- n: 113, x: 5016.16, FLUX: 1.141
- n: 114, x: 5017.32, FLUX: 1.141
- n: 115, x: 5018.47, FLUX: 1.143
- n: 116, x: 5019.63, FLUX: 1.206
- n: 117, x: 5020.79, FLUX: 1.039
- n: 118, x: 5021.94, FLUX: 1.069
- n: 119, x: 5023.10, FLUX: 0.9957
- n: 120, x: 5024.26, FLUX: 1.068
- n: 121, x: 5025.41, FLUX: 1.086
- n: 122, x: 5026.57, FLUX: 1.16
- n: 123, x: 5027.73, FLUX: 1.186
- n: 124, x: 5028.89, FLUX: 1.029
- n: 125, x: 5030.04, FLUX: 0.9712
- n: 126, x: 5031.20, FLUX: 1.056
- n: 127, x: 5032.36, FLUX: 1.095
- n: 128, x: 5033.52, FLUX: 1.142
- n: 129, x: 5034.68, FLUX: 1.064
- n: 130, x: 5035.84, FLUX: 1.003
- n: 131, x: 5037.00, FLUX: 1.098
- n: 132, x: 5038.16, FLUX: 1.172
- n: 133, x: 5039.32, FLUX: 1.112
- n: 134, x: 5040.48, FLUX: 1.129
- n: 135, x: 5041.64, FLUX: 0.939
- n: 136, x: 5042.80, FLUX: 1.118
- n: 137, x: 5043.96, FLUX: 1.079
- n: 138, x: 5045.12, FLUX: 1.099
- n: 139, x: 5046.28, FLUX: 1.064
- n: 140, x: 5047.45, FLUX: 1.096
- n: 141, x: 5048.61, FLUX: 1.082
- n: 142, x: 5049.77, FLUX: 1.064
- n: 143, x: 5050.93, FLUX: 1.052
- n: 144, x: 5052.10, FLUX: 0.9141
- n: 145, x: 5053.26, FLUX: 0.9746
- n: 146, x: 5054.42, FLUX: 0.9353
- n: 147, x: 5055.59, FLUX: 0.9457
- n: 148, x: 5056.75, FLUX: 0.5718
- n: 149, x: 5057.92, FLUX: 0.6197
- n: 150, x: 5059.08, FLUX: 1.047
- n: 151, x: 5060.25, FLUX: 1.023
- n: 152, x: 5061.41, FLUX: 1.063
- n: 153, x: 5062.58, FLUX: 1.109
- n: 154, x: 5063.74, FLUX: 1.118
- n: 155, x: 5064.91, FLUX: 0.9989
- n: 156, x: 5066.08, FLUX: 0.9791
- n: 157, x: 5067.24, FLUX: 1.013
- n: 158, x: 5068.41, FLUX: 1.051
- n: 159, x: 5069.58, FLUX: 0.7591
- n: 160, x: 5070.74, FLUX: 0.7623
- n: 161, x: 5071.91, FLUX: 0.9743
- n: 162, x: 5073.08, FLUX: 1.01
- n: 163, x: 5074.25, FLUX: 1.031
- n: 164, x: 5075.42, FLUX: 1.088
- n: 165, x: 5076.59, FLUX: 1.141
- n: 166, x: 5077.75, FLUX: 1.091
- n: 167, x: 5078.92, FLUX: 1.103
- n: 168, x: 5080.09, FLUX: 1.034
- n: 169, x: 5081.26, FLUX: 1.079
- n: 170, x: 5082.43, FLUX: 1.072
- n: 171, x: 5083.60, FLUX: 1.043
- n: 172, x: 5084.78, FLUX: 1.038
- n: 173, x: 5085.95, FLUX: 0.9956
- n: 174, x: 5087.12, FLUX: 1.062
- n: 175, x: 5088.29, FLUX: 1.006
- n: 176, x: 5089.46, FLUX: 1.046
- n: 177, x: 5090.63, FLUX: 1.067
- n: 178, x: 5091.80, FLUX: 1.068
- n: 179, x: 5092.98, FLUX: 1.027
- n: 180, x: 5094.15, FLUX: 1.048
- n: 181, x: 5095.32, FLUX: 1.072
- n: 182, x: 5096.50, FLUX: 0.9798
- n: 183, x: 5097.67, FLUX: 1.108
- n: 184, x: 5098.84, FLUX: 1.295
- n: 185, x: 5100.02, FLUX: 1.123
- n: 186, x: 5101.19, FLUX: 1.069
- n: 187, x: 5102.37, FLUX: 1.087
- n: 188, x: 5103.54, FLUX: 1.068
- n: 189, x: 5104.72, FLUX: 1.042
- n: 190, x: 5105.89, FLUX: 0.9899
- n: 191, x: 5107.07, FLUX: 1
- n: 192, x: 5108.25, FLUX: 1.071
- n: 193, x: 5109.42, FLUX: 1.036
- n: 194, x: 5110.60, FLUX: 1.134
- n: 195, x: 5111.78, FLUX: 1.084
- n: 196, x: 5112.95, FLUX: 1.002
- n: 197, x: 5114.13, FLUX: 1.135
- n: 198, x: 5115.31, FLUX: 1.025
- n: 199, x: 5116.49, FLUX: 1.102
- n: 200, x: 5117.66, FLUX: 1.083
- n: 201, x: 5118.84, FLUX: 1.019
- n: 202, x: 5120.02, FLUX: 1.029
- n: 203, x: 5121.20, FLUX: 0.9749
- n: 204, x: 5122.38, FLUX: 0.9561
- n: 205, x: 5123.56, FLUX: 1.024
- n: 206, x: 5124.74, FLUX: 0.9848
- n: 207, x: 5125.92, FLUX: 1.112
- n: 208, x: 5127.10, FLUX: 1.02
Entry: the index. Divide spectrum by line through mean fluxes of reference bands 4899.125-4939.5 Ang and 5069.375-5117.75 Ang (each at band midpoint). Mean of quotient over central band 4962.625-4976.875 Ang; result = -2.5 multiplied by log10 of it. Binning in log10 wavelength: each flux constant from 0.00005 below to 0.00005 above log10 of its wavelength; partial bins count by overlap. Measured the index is 0.00 mag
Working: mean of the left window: 1.15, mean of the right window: 1.05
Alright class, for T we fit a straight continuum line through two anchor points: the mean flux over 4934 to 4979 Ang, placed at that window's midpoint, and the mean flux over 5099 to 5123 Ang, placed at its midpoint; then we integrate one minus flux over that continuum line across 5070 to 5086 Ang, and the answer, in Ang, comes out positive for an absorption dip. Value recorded 0.6 Ang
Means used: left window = 1.12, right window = 1.06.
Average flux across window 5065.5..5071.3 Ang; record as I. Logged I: 0.915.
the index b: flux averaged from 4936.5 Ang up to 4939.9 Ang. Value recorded 1.19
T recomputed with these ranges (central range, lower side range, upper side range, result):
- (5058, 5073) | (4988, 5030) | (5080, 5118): 1.34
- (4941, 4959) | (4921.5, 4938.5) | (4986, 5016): 0.39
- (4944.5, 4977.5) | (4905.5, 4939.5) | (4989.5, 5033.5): 0.37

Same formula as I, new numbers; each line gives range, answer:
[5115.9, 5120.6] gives 1.06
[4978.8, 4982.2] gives 1.1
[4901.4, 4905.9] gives 1.15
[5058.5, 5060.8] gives 1.03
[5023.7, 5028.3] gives 1.13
